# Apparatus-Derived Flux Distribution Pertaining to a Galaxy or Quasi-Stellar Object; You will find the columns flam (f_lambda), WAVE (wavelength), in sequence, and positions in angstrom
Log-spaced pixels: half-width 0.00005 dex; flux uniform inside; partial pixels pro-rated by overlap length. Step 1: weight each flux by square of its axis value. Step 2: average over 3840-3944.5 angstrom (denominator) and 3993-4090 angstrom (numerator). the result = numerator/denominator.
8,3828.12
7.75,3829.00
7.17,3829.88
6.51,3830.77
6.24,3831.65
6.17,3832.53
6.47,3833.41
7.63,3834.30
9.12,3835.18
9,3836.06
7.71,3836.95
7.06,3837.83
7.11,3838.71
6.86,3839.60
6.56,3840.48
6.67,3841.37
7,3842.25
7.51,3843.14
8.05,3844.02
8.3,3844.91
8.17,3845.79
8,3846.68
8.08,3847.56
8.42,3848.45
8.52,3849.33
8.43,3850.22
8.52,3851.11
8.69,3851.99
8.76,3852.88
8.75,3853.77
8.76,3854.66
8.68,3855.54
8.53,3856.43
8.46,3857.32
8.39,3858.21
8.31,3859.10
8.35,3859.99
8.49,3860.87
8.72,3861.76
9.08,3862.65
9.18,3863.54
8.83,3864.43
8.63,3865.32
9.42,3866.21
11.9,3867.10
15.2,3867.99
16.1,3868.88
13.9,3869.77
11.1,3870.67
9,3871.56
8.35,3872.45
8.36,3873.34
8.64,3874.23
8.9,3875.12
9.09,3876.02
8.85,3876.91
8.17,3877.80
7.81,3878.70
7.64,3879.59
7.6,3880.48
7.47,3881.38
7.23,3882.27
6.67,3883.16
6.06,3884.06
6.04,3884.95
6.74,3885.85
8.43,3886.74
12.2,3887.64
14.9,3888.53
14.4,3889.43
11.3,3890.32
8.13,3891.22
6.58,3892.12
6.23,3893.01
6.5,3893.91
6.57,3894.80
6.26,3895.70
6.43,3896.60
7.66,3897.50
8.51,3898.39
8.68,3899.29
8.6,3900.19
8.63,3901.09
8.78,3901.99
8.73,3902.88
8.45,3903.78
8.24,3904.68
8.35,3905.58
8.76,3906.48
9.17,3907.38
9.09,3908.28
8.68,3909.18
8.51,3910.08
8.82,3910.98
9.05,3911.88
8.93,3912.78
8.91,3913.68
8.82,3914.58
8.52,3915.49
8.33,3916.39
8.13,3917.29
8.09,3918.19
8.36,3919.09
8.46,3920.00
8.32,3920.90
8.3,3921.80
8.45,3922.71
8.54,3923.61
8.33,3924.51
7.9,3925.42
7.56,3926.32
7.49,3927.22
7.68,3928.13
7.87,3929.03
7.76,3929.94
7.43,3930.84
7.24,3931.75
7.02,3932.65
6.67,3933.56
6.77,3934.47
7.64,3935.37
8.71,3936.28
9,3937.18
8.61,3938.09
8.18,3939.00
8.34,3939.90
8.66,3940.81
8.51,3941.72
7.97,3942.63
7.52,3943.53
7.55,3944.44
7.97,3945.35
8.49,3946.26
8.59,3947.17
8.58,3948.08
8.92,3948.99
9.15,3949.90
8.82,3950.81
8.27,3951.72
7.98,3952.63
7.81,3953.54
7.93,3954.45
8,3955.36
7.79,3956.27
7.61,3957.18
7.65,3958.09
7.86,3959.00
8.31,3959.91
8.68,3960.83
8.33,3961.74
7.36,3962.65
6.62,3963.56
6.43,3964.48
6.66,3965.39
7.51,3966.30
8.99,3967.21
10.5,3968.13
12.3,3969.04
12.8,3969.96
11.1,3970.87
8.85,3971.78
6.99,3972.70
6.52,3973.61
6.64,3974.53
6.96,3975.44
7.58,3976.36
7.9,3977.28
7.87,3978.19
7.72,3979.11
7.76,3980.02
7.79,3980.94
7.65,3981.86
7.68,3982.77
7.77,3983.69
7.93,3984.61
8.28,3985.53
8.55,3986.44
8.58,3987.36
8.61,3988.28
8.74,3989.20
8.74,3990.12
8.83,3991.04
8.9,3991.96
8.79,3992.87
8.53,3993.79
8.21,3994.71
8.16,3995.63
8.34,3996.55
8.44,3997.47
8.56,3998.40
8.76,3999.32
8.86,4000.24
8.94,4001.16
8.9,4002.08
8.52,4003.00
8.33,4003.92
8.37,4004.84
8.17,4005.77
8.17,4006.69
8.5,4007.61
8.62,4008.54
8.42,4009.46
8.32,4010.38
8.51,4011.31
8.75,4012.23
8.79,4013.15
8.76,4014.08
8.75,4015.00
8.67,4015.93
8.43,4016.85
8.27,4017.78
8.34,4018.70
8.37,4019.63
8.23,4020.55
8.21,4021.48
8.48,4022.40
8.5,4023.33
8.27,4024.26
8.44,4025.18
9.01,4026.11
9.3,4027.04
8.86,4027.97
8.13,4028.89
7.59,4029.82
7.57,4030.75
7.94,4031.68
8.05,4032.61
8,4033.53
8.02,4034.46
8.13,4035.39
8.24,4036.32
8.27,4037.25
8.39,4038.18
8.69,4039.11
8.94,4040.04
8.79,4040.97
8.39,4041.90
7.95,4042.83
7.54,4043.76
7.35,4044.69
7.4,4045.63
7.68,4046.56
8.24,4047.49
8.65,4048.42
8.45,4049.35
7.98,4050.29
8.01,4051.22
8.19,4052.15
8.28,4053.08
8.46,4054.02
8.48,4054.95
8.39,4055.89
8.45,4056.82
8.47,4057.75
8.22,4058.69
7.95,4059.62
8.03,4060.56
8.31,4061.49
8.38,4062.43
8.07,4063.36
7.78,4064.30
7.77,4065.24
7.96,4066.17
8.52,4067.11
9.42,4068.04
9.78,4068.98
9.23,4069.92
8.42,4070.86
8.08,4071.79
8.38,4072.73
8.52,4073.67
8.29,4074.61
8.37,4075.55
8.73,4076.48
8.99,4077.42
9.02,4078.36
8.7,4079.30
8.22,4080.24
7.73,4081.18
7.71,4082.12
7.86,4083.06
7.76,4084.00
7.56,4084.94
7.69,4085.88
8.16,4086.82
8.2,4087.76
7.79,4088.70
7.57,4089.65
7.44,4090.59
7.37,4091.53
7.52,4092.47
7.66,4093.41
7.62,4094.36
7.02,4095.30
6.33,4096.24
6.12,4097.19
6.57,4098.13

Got 1.05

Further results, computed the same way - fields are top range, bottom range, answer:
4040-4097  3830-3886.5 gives 1.07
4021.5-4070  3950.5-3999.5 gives 1.04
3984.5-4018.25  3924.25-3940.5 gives 1.14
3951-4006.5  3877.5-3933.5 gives 1.04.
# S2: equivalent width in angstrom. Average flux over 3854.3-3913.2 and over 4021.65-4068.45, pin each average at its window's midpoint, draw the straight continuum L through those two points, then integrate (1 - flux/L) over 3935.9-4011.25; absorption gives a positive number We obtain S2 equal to 1.76 angstrom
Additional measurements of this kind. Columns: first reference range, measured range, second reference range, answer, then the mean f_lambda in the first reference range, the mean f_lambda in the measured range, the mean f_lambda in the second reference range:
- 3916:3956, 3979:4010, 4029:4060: -1.0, 8.09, 8.39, 8.16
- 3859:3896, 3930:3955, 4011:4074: 2.0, 9.1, 8.08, 8.34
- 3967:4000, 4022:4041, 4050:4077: 0.2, 8.5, 8.35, 8.38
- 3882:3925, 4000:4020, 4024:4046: -0.6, 8.46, 8.53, 8.22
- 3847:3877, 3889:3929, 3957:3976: 2.5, 9.4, 8.36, 8.32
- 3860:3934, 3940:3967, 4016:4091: 1.7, 8.67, 8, 8.26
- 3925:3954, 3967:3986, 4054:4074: -0.7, 8.02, 8.45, 8.41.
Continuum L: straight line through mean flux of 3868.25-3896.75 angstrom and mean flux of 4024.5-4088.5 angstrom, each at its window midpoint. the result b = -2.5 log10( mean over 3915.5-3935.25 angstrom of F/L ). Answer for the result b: 0.11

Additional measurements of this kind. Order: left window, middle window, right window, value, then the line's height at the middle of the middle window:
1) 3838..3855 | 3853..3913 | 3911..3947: -0.11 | 8.02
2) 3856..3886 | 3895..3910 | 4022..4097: 0.07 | 8.86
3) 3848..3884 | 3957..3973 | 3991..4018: 0.01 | 8.7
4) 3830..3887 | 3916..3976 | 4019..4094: 0.02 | 8.33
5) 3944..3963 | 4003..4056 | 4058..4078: 0.00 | 8.35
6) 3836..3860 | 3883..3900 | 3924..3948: -0.05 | 7.98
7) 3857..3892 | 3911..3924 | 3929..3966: 0.00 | 8.52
